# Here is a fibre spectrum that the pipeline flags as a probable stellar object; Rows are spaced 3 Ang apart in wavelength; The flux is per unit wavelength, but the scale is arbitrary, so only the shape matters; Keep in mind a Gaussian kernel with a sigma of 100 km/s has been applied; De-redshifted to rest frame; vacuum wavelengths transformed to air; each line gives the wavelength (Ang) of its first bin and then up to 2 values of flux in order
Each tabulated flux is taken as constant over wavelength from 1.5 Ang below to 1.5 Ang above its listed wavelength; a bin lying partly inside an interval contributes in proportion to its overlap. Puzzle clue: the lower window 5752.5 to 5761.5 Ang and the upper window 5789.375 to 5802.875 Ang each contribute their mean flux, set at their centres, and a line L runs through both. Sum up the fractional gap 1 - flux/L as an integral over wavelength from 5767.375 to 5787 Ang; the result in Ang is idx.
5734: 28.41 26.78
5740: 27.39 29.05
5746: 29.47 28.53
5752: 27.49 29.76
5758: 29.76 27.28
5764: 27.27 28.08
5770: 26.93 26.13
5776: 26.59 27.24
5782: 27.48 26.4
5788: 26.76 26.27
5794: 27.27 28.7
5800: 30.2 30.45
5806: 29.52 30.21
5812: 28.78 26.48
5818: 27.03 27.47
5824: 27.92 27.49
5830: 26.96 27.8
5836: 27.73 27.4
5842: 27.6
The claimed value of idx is 1.2 Ang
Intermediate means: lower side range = 29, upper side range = 28.3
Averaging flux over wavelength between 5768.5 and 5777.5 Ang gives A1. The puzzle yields 26.5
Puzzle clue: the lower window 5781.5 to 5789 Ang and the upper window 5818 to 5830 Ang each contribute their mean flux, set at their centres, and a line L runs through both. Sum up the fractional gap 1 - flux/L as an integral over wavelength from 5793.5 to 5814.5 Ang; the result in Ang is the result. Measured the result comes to -1.7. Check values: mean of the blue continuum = 26.8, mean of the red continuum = 27.5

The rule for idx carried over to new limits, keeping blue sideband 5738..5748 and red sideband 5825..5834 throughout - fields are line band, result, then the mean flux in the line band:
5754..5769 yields -0.02 Ang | 28.3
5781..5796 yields 0.58 Ang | 26.9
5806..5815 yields -0.43 Ang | 29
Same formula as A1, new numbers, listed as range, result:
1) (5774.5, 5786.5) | 26.9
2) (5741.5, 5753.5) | 28.6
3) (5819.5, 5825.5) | 27.7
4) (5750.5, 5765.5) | 28.3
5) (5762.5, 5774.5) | 27.1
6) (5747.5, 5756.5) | 28.6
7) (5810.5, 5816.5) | 27.6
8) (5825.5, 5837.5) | 27.5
